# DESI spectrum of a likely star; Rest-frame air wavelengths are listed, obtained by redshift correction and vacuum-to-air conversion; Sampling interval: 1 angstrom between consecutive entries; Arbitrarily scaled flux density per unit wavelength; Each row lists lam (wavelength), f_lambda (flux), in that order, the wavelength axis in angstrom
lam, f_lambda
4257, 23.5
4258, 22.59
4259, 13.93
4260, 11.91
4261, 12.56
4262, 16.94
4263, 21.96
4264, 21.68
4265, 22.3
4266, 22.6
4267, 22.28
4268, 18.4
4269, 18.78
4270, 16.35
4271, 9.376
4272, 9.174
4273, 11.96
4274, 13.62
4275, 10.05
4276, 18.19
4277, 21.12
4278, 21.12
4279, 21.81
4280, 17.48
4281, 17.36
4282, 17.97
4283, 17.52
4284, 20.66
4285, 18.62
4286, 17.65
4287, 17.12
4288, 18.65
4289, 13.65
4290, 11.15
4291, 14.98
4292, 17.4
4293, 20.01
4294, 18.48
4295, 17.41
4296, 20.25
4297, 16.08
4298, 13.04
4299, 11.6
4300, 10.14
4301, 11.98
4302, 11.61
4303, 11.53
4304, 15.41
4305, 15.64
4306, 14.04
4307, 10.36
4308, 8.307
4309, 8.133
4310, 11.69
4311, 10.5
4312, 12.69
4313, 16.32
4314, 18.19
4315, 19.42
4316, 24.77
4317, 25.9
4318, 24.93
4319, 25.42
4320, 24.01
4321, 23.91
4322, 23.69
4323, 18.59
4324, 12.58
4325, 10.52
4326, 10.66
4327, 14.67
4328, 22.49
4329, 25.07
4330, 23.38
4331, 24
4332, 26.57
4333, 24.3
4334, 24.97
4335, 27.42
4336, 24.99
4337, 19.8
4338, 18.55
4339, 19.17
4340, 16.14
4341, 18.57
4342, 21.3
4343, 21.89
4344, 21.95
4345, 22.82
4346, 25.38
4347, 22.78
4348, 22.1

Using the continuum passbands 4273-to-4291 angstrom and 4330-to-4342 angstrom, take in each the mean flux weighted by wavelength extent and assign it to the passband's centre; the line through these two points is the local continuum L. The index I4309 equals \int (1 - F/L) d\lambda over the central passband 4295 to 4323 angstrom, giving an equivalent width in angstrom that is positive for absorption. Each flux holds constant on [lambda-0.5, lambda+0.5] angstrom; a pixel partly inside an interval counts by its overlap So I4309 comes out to 4.87 angstrom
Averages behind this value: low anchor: 17.1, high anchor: 22.2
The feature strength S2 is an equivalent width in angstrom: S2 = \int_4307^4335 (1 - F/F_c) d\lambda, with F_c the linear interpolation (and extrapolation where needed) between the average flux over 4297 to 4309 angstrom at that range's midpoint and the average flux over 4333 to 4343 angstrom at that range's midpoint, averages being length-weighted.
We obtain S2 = -3.3 angstrom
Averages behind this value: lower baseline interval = 12.1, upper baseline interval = 21.4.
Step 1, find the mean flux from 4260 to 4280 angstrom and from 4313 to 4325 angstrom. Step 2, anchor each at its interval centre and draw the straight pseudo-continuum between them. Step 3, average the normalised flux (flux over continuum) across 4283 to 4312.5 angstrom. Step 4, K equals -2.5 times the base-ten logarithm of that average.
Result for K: 0.31 mag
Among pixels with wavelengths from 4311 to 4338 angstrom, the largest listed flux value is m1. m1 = 27.42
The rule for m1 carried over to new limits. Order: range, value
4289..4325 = 25.9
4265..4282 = 22.6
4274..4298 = 21.81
